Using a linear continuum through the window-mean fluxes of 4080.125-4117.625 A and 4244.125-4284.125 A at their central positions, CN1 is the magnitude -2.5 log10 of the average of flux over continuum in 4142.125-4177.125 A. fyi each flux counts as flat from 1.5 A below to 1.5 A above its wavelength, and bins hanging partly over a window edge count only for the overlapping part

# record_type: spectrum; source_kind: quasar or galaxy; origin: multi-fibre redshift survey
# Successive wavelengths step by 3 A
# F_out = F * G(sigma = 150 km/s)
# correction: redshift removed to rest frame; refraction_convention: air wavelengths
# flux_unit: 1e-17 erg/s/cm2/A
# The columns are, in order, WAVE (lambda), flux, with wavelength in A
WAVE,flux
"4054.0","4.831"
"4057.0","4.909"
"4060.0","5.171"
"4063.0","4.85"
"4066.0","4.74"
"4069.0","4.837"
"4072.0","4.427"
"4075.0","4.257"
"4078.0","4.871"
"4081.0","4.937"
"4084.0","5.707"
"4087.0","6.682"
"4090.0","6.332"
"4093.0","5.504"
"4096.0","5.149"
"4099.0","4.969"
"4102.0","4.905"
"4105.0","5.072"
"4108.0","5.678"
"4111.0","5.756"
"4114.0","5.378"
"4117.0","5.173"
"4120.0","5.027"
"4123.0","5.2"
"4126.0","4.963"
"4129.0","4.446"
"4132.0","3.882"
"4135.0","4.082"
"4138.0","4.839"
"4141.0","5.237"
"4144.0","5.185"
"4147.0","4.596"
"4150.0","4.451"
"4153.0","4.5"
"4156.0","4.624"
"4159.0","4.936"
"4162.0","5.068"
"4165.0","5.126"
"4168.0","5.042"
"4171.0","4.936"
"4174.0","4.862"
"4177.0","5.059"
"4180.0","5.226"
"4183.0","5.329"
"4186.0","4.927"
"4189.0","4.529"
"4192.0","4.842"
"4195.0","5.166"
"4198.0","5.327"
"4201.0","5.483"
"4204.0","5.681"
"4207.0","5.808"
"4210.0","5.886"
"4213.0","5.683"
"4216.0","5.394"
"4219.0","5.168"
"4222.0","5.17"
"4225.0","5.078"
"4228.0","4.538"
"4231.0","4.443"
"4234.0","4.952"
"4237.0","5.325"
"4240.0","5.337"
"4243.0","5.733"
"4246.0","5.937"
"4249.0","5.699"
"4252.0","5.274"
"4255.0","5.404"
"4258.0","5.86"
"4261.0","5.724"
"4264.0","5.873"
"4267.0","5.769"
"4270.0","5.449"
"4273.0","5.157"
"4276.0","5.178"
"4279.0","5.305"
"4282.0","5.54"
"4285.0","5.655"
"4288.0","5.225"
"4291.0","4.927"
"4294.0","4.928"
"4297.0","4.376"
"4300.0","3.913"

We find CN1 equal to 0.14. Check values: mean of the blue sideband 5.5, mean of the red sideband 5.55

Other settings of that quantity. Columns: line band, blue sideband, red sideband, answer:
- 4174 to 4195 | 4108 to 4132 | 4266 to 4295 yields 0.041 mag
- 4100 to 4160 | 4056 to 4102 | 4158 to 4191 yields 0.038 mag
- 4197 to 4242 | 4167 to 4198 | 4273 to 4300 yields -0.054 mag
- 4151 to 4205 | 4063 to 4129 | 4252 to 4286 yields 0.068 mag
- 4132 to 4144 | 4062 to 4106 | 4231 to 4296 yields 0.123 mag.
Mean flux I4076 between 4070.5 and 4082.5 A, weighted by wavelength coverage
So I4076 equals 4.62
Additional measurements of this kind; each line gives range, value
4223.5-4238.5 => 4.87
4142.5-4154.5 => 4.68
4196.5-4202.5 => 5.41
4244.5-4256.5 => 5.58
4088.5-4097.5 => 5.66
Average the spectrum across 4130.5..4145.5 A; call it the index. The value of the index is 4.64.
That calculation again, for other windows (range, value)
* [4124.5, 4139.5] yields 4.44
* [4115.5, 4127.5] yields 5.09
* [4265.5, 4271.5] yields 5.61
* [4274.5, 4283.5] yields 5.34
